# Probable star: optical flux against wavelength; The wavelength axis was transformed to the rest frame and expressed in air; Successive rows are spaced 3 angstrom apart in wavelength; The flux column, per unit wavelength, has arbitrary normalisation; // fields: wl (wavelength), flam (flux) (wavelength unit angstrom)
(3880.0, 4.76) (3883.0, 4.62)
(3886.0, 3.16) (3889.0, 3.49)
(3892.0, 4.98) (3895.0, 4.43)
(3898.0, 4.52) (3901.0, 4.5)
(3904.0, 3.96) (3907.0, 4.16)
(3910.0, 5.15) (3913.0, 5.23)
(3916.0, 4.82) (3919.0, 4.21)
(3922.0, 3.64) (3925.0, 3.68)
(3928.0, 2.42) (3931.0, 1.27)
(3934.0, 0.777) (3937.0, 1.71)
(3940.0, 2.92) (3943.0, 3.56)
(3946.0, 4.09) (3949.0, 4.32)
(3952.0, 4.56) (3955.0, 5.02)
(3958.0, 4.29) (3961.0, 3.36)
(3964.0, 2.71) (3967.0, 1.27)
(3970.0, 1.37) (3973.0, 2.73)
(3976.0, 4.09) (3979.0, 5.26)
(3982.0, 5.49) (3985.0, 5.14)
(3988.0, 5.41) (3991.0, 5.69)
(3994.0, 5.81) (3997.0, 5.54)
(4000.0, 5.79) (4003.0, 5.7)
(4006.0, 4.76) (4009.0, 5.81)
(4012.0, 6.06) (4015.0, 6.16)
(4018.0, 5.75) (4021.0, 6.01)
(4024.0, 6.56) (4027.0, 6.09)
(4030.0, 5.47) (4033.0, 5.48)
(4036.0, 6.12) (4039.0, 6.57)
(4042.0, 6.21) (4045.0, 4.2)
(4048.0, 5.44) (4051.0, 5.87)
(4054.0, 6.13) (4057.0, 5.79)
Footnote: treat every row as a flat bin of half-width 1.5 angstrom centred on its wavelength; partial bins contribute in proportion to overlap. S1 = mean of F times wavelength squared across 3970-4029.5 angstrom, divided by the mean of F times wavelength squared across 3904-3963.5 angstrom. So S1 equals 1.53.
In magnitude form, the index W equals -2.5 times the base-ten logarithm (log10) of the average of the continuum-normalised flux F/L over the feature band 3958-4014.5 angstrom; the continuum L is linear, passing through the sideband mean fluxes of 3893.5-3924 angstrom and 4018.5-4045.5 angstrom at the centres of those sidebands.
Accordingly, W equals 0.182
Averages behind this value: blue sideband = 4.45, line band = 4.58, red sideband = 5.91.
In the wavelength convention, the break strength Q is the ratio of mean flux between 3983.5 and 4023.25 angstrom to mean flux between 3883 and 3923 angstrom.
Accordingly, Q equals 1.3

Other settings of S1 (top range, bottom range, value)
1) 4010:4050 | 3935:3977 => 1.87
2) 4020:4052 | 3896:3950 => 1.71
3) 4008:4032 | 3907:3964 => 1.73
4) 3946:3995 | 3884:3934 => 1.10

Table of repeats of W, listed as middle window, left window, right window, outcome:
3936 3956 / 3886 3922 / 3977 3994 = 0.295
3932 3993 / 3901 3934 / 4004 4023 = 0.276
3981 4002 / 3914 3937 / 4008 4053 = -0.165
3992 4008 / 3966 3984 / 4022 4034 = -0.198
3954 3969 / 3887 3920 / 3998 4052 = 0.499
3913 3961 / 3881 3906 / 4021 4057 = 0.329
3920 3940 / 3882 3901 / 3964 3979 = 0.436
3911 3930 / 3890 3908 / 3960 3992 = 0.079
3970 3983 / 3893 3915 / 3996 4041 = 0.327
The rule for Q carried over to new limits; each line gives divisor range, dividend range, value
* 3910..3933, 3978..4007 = 1.50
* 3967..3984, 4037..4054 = 1.58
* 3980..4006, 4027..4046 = 1.04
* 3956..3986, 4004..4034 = 1.63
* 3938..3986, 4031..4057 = 1.54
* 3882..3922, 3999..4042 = 1.35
